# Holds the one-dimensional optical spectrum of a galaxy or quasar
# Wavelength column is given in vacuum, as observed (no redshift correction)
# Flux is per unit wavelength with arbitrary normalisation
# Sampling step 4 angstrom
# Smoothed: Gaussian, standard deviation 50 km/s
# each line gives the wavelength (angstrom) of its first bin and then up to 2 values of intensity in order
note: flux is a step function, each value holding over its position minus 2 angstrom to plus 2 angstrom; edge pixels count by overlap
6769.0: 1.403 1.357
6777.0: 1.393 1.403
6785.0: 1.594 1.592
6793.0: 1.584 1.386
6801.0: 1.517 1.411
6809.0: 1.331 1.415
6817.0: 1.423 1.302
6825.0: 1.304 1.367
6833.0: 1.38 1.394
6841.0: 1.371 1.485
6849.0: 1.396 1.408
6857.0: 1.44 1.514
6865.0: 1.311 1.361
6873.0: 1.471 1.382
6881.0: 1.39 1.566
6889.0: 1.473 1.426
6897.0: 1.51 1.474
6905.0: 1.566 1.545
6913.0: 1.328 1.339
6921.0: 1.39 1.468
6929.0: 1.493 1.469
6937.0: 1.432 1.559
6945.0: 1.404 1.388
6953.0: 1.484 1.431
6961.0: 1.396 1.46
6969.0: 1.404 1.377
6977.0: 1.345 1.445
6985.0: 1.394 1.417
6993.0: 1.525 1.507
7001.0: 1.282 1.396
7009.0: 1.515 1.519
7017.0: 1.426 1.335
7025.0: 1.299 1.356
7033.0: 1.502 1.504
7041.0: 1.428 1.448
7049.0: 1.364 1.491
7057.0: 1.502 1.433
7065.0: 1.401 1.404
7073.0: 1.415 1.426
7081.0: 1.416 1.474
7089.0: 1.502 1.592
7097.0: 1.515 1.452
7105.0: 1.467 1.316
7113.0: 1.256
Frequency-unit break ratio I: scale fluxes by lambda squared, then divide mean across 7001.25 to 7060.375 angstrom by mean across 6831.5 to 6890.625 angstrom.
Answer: 1.1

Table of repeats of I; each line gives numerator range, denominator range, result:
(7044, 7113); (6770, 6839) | 1.10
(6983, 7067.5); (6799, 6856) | 1.09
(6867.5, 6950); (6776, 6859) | 1.05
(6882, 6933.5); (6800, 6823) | 1.08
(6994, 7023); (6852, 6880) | 1.05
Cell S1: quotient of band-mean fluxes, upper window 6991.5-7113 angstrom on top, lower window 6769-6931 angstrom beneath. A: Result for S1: 1.00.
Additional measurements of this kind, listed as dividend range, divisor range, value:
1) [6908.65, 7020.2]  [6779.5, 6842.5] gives 1.00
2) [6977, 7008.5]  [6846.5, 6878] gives 1.01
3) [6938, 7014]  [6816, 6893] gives 1.02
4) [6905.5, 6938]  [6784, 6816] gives 0.98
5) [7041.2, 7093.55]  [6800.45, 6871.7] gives 1.04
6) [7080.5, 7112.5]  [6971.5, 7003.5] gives 1.03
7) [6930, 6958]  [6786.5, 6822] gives 1.01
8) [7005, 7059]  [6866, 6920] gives 0.99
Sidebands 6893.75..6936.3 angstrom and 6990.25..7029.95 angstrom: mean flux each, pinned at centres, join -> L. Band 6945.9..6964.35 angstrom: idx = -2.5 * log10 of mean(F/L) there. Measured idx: 0.01 mag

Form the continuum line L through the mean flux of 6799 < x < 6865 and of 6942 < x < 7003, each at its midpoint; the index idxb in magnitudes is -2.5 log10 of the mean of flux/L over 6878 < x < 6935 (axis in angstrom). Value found -0.04 mag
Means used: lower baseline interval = 1.4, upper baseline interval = 1.42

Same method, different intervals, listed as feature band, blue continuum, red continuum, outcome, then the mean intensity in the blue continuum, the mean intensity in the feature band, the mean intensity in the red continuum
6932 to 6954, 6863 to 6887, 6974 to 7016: -0.02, 1.41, 1.45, 1.43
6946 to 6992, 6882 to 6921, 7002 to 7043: 0.02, 1.46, 1.42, 1.42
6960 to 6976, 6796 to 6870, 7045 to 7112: 0.01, 1.4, 1.41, 1.45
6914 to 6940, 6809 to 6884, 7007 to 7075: -0.02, 1.4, 1.43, 1.43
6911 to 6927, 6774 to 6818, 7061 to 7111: 0.06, 1.46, 1.38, 1.45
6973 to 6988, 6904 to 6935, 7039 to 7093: 0.04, 1.45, 1.39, 1.44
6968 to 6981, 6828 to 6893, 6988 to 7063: 0.04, 1.42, 1.38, 1.43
